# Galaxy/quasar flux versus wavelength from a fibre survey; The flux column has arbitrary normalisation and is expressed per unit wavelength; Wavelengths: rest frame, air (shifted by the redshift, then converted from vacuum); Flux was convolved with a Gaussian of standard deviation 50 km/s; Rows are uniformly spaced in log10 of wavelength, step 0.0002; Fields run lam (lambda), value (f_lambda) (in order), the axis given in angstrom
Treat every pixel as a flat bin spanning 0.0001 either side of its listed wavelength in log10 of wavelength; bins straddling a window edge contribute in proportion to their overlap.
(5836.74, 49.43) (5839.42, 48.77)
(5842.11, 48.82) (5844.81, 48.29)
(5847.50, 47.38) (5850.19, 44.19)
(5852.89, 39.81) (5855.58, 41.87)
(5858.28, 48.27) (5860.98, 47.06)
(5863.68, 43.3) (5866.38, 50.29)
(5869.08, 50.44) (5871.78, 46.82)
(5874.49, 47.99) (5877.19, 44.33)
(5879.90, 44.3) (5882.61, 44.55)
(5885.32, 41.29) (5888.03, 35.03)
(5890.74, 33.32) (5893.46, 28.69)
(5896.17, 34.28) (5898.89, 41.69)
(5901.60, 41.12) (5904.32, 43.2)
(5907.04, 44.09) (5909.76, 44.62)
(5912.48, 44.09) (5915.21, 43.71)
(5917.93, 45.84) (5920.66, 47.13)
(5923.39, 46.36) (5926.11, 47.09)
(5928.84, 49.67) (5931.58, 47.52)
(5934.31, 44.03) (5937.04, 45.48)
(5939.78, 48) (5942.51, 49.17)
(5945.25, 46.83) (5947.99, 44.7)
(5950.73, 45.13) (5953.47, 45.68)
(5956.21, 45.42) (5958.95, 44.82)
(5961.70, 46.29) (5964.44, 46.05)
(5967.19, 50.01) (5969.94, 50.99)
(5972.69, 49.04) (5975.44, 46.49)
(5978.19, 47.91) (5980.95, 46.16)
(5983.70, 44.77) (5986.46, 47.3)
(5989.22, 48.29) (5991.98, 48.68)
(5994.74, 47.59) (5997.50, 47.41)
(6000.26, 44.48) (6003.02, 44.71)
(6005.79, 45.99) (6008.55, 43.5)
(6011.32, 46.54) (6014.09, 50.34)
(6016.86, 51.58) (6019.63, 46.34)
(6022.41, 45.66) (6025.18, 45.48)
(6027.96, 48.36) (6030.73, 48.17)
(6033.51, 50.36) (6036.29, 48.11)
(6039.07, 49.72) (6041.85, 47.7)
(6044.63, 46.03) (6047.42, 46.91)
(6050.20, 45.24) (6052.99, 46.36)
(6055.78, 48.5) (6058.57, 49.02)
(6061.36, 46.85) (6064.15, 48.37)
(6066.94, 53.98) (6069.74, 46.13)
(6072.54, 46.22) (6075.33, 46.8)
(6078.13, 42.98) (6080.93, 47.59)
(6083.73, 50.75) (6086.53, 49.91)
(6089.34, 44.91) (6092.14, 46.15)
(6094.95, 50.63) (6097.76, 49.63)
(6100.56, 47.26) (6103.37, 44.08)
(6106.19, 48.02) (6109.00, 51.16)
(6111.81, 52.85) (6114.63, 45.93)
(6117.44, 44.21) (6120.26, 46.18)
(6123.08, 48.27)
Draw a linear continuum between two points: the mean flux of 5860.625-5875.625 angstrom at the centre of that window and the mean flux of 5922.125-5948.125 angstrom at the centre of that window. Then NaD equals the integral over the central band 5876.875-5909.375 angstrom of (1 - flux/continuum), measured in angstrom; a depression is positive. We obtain 5.3 angstrom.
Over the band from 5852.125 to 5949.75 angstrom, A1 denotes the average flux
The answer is 44.1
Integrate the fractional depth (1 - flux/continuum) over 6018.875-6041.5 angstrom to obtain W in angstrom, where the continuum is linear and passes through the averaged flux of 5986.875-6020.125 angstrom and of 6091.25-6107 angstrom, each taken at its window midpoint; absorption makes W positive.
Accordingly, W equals -0.2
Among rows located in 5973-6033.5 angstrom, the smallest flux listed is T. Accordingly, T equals 43.5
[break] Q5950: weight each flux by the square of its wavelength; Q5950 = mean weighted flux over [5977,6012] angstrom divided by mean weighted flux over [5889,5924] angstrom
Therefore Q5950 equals 1.16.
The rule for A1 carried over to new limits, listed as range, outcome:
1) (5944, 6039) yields 47.1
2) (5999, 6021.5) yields 46.7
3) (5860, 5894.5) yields 43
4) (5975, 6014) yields 46.5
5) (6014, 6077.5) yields 47.8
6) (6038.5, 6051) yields 47.1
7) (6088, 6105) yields 47.1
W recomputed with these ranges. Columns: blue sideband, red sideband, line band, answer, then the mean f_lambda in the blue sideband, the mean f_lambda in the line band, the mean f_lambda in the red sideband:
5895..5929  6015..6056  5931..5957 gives -0.7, 43.9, 46.2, 47.6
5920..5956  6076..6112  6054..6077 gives -0.2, 46.6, 48.1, 48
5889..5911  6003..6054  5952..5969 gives -1.5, 38.8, 46.5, 47.3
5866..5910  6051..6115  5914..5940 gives -2.0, 41.9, 46.4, 48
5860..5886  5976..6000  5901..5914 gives 0.8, 46.1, 43.5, 47.1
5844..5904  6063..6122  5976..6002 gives -0.8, 42.9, 46.9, 47.8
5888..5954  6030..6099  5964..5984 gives -1.2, 43.6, 47.9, 47.9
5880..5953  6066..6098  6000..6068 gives -1.5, 43.4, 47.6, 47.8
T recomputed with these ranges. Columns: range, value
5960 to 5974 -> 46.05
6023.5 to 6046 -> 45.48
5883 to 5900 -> 28.69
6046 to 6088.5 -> 42.98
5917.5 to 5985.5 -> 44.03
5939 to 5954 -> 44.7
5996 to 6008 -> 44.48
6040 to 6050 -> 46.03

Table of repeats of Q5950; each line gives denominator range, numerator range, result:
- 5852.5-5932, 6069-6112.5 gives 1.17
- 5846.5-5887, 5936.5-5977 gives 1.07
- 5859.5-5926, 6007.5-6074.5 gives 1.16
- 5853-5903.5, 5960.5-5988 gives 1.16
